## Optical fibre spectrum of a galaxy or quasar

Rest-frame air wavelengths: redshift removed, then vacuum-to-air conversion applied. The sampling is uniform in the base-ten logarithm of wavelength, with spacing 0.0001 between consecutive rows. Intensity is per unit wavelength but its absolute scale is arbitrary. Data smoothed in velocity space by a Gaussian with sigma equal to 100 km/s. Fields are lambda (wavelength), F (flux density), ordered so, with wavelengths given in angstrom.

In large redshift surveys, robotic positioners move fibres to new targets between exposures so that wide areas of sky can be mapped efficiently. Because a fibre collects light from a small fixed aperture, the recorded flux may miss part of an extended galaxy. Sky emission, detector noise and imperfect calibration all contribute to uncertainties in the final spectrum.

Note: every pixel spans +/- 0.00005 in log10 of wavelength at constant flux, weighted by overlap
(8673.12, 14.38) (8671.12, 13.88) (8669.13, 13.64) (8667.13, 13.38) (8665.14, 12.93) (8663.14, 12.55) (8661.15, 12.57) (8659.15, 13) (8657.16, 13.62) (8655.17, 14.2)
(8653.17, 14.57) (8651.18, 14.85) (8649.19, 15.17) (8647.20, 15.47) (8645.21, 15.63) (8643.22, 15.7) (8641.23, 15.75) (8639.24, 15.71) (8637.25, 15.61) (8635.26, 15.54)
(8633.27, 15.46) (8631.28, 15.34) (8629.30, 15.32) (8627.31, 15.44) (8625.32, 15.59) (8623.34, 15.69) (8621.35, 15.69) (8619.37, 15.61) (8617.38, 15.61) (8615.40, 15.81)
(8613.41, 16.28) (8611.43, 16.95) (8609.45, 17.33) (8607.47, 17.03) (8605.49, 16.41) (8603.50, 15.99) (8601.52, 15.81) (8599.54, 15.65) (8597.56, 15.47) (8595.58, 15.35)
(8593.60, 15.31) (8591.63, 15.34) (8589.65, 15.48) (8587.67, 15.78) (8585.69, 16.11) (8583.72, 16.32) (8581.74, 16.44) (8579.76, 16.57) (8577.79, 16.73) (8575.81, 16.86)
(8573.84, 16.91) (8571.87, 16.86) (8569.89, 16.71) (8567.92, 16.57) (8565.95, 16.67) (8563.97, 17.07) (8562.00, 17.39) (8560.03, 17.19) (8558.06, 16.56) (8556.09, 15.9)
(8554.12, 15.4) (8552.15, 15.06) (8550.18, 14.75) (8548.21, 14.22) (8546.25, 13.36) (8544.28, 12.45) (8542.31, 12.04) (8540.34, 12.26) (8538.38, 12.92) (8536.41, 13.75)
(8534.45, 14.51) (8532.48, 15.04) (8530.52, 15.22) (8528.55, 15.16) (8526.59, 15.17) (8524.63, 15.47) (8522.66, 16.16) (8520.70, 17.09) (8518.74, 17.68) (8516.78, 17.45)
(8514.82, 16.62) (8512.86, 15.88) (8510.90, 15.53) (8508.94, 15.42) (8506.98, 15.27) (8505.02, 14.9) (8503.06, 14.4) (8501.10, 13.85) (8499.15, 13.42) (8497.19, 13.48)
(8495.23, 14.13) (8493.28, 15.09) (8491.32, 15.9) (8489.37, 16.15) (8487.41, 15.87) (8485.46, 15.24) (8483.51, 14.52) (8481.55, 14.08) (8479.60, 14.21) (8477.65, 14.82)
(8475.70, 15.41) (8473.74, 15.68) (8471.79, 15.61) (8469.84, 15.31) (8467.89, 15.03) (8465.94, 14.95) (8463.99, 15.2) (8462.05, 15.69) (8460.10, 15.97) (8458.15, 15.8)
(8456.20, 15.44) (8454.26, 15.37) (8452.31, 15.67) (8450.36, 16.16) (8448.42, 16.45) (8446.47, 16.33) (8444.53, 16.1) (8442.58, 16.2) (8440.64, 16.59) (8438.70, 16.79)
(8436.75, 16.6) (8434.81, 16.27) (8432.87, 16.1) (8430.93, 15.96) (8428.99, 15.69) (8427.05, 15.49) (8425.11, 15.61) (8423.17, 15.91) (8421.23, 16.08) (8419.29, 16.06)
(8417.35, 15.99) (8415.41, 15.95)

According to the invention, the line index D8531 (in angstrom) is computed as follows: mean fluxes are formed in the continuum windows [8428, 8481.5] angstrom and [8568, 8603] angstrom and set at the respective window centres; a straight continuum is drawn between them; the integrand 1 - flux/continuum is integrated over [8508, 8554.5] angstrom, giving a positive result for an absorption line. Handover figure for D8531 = 2.96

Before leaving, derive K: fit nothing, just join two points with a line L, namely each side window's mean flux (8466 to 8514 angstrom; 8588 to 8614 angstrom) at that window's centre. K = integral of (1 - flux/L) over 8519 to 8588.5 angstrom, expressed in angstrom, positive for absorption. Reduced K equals 0.23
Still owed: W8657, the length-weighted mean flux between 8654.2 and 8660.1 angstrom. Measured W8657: 13.6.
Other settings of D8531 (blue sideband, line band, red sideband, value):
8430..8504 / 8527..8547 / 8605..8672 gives 2.1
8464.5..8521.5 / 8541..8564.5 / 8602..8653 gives 0.7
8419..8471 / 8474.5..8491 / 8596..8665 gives 0.7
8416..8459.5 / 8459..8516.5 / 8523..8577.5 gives 2.1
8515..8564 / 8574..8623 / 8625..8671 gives -4.0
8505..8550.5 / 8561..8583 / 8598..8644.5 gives -2.0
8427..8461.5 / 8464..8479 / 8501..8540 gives 0.6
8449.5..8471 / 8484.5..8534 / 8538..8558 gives -2.6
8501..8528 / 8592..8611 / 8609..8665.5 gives -0.9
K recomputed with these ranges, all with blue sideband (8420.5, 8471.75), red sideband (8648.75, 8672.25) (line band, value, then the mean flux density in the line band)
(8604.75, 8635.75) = -4.10 angstrom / 15.9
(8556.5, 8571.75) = -2.27 angstrom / 16.8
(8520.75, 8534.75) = -0.35 angstrom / 15.4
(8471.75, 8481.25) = 0.33 angstrom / 15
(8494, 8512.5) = 0.89 angstrom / 14.5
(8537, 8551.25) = 1.62 angstrom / 13.2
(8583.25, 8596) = -1.12 angstrom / 15.7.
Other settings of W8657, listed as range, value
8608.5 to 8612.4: 17.2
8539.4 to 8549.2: 12.9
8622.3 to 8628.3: 15.6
